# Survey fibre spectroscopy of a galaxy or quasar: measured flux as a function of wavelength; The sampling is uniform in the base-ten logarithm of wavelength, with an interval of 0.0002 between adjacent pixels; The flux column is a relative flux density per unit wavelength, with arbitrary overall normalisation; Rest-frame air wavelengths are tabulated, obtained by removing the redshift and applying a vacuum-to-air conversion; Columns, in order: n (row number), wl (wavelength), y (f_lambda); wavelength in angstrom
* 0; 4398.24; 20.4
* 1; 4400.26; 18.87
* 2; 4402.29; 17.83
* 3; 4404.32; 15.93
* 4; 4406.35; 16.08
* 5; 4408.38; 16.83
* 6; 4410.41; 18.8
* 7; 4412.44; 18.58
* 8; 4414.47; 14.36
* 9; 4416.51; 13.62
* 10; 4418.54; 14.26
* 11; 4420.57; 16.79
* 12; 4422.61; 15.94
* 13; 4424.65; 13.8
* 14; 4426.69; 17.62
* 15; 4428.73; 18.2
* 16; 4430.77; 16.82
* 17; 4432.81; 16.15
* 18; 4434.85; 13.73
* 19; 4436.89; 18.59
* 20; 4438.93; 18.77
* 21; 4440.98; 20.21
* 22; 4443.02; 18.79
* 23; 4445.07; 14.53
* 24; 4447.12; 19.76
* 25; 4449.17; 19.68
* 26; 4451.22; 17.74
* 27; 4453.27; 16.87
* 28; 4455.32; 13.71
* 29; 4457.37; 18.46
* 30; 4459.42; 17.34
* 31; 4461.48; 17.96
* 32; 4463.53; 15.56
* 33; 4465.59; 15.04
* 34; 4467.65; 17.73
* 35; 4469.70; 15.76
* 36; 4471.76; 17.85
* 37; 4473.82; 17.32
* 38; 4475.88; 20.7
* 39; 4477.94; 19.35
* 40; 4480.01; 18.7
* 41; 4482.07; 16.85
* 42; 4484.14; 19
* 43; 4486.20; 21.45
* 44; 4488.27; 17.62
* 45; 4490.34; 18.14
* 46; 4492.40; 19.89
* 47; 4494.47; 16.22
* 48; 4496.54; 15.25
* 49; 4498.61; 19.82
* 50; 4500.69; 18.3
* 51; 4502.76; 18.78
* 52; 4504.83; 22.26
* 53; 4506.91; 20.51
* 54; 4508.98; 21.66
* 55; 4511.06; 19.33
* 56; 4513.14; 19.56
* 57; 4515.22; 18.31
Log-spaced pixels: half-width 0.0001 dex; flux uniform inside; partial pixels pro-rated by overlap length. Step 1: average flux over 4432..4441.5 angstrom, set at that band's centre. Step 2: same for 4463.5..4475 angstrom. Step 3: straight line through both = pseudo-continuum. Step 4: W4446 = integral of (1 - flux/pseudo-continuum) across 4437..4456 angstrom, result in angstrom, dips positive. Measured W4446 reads -0.79 angstrom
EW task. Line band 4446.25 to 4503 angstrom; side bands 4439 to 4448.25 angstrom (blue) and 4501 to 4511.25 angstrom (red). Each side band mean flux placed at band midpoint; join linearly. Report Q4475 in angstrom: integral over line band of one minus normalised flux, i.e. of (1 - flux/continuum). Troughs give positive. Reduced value 4.5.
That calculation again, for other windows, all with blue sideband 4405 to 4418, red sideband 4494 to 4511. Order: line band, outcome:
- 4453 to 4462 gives 0.49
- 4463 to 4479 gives 0.65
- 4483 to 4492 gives -0.17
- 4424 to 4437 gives 0.43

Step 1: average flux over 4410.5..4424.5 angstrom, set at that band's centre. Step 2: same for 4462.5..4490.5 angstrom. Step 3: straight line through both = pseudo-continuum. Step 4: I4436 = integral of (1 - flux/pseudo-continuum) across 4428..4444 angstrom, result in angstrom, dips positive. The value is -1.2 angstrom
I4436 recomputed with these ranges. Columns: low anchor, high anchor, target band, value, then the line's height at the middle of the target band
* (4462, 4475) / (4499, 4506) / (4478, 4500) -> 0.2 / 18.5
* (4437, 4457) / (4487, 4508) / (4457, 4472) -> 1.1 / 18.1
